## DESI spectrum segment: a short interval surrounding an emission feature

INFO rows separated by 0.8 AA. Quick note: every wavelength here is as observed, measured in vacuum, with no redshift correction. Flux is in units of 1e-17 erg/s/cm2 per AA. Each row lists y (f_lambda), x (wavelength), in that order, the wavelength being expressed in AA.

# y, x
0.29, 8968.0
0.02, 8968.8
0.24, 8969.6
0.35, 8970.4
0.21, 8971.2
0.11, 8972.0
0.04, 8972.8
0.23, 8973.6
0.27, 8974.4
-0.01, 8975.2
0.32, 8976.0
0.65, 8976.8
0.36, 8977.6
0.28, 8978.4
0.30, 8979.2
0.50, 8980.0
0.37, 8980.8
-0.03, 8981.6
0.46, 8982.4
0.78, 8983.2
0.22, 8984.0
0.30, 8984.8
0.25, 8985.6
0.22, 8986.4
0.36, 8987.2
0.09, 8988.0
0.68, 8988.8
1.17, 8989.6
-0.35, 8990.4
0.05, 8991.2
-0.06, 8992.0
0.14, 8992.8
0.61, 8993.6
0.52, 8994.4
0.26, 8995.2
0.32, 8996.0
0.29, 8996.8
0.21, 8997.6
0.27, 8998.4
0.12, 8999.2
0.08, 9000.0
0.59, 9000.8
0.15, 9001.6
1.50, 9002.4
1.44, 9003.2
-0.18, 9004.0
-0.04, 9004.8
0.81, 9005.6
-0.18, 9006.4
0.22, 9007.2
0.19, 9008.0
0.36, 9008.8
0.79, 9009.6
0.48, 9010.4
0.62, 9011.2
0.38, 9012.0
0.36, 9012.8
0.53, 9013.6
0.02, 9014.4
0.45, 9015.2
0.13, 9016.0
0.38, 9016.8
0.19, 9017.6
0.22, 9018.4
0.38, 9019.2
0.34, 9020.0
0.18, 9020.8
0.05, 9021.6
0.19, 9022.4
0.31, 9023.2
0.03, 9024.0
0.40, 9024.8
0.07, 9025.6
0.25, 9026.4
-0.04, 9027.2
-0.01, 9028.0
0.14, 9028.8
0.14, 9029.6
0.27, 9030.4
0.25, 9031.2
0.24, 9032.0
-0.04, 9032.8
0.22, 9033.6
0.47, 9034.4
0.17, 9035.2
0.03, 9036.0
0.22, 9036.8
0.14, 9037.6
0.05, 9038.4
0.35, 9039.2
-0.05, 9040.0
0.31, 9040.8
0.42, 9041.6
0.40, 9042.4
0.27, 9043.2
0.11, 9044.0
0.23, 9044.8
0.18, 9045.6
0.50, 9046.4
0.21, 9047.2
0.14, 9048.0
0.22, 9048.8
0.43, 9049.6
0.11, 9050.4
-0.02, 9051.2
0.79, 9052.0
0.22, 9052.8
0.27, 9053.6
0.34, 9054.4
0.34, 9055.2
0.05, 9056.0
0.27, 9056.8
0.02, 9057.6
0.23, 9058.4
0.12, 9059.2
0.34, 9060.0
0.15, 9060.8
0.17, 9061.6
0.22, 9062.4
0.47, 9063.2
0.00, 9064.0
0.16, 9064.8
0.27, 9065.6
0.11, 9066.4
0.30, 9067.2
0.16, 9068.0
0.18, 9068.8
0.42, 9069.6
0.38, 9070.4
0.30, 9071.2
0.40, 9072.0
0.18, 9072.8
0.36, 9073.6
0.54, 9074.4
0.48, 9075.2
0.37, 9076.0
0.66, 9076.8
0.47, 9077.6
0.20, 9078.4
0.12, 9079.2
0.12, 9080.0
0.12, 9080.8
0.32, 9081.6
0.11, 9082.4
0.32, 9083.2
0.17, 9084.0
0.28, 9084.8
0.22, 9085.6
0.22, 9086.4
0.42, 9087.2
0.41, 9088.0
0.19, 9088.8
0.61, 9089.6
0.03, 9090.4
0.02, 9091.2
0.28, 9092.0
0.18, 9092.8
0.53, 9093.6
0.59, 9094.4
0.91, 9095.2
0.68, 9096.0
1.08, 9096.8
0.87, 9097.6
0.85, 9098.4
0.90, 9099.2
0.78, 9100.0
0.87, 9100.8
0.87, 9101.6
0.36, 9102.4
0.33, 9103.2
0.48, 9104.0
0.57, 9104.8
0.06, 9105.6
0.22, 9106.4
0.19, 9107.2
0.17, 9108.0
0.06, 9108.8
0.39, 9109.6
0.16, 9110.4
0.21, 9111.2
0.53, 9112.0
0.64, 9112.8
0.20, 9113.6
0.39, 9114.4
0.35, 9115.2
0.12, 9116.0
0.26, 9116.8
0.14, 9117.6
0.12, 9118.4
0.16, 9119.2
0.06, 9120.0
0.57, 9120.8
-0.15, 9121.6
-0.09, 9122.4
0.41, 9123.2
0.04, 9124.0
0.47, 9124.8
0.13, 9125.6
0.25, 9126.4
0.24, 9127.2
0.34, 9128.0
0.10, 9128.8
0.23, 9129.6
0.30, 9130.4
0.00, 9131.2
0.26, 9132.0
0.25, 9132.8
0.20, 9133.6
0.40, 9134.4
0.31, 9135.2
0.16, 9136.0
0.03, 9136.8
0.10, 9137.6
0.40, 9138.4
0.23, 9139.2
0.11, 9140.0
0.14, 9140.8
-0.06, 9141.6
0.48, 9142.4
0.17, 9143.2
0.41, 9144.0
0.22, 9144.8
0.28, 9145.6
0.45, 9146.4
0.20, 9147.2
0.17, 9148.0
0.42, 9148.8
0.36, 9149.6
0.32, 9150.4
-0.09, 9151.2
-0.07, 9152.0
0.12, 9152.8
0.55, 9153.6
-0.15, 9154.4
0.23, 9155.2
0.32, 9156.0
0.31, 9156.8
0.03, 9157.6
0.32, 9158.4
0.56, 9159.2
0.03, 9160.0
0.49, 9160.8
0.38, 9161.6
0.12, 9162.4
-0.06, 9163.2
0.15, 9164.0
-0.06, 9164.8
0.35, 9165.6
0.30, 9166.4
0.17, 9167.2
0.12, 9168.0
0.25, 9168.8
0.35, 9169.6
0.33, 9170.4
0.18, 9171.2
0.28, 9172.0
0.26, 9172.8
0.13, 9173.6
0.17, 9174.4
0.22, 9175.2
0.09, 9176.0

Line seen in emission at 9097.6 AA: [O III]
